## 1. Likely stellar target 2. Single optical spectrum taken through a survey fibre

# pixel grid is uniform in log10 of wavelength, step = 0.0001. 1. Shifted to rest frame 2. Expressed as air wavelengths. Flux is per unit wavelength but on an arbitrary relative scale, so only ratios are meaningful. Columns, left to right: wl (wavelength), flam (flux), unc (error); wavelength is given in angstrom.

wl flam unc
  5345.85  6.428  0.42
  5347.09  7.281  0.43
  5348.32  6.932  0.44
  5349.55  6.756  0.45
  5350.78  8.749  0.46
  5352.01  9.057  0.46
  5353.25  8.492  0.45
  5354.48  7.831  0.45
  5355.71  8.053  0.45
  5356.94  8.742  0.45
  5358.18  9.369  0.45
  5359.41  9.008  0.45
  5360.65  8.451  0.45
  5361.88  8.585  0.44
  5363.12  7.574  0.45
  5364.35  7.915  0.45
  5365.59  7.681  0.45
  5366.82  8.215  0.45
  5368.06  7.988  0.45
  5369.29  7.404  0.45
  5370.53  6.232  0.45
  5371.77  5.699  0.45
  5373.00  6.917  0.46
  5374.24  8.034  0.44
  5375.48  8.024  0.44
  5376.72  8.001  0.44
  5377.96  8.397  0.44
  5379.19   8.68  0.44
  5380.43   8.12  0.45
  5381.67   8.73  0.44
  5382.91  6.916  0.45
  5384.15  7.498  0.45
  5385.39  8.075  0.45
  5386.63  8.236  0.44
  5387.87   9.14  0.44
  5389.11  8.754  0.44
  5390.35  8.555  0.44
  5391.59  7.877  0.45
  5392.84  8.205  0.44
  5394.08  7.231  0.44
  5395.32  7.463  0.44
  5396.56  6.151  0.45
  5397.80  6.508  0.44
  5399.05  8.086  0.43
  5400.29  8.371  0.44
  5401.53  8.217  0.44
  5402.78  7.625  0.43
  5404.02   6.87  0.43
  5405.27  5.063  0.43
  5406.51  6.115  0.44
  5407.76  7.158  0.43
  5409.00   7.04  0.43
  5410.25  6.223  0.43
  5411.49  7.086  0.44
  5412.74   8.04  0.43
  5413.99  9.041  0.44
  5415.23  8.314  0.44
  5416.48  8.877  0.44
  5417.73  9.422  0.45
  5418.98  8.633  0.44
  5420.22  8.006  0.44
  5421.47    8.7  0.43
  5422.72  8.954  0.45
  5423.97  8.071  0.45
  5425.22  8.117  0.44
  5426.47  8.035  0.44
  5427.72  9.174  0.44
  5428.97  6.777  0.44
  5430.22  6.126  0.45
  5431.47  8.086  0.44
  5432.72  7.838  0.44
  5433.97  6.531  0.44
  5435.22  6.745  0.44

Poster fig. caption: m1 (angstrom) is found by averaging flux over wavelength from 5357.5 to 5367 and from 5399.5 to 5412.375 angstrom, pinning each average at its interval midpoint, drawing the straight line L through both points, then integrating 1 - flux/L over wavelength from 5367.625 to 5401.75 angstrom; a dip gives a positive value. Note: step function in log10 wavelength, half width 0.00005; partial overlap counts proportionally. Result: -0.5 angstrom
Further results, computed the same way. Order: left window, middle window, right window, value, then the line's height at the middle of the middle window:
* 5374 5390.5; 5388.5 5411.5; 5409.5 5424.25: 2.6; 8.25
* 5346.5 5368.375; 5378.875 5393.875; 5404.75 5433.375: -0.4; 7.98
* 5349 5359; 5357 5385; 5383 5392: 1.4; 8.32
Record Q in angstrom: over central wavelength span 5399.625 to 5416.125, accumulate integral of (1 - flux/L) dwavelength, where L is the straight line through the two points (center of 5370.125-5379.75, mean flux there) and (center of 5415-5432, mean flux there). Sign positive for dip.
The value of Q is 1.4 angstrom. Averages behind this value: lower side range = 7.52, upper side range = 8.23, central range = 7.35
